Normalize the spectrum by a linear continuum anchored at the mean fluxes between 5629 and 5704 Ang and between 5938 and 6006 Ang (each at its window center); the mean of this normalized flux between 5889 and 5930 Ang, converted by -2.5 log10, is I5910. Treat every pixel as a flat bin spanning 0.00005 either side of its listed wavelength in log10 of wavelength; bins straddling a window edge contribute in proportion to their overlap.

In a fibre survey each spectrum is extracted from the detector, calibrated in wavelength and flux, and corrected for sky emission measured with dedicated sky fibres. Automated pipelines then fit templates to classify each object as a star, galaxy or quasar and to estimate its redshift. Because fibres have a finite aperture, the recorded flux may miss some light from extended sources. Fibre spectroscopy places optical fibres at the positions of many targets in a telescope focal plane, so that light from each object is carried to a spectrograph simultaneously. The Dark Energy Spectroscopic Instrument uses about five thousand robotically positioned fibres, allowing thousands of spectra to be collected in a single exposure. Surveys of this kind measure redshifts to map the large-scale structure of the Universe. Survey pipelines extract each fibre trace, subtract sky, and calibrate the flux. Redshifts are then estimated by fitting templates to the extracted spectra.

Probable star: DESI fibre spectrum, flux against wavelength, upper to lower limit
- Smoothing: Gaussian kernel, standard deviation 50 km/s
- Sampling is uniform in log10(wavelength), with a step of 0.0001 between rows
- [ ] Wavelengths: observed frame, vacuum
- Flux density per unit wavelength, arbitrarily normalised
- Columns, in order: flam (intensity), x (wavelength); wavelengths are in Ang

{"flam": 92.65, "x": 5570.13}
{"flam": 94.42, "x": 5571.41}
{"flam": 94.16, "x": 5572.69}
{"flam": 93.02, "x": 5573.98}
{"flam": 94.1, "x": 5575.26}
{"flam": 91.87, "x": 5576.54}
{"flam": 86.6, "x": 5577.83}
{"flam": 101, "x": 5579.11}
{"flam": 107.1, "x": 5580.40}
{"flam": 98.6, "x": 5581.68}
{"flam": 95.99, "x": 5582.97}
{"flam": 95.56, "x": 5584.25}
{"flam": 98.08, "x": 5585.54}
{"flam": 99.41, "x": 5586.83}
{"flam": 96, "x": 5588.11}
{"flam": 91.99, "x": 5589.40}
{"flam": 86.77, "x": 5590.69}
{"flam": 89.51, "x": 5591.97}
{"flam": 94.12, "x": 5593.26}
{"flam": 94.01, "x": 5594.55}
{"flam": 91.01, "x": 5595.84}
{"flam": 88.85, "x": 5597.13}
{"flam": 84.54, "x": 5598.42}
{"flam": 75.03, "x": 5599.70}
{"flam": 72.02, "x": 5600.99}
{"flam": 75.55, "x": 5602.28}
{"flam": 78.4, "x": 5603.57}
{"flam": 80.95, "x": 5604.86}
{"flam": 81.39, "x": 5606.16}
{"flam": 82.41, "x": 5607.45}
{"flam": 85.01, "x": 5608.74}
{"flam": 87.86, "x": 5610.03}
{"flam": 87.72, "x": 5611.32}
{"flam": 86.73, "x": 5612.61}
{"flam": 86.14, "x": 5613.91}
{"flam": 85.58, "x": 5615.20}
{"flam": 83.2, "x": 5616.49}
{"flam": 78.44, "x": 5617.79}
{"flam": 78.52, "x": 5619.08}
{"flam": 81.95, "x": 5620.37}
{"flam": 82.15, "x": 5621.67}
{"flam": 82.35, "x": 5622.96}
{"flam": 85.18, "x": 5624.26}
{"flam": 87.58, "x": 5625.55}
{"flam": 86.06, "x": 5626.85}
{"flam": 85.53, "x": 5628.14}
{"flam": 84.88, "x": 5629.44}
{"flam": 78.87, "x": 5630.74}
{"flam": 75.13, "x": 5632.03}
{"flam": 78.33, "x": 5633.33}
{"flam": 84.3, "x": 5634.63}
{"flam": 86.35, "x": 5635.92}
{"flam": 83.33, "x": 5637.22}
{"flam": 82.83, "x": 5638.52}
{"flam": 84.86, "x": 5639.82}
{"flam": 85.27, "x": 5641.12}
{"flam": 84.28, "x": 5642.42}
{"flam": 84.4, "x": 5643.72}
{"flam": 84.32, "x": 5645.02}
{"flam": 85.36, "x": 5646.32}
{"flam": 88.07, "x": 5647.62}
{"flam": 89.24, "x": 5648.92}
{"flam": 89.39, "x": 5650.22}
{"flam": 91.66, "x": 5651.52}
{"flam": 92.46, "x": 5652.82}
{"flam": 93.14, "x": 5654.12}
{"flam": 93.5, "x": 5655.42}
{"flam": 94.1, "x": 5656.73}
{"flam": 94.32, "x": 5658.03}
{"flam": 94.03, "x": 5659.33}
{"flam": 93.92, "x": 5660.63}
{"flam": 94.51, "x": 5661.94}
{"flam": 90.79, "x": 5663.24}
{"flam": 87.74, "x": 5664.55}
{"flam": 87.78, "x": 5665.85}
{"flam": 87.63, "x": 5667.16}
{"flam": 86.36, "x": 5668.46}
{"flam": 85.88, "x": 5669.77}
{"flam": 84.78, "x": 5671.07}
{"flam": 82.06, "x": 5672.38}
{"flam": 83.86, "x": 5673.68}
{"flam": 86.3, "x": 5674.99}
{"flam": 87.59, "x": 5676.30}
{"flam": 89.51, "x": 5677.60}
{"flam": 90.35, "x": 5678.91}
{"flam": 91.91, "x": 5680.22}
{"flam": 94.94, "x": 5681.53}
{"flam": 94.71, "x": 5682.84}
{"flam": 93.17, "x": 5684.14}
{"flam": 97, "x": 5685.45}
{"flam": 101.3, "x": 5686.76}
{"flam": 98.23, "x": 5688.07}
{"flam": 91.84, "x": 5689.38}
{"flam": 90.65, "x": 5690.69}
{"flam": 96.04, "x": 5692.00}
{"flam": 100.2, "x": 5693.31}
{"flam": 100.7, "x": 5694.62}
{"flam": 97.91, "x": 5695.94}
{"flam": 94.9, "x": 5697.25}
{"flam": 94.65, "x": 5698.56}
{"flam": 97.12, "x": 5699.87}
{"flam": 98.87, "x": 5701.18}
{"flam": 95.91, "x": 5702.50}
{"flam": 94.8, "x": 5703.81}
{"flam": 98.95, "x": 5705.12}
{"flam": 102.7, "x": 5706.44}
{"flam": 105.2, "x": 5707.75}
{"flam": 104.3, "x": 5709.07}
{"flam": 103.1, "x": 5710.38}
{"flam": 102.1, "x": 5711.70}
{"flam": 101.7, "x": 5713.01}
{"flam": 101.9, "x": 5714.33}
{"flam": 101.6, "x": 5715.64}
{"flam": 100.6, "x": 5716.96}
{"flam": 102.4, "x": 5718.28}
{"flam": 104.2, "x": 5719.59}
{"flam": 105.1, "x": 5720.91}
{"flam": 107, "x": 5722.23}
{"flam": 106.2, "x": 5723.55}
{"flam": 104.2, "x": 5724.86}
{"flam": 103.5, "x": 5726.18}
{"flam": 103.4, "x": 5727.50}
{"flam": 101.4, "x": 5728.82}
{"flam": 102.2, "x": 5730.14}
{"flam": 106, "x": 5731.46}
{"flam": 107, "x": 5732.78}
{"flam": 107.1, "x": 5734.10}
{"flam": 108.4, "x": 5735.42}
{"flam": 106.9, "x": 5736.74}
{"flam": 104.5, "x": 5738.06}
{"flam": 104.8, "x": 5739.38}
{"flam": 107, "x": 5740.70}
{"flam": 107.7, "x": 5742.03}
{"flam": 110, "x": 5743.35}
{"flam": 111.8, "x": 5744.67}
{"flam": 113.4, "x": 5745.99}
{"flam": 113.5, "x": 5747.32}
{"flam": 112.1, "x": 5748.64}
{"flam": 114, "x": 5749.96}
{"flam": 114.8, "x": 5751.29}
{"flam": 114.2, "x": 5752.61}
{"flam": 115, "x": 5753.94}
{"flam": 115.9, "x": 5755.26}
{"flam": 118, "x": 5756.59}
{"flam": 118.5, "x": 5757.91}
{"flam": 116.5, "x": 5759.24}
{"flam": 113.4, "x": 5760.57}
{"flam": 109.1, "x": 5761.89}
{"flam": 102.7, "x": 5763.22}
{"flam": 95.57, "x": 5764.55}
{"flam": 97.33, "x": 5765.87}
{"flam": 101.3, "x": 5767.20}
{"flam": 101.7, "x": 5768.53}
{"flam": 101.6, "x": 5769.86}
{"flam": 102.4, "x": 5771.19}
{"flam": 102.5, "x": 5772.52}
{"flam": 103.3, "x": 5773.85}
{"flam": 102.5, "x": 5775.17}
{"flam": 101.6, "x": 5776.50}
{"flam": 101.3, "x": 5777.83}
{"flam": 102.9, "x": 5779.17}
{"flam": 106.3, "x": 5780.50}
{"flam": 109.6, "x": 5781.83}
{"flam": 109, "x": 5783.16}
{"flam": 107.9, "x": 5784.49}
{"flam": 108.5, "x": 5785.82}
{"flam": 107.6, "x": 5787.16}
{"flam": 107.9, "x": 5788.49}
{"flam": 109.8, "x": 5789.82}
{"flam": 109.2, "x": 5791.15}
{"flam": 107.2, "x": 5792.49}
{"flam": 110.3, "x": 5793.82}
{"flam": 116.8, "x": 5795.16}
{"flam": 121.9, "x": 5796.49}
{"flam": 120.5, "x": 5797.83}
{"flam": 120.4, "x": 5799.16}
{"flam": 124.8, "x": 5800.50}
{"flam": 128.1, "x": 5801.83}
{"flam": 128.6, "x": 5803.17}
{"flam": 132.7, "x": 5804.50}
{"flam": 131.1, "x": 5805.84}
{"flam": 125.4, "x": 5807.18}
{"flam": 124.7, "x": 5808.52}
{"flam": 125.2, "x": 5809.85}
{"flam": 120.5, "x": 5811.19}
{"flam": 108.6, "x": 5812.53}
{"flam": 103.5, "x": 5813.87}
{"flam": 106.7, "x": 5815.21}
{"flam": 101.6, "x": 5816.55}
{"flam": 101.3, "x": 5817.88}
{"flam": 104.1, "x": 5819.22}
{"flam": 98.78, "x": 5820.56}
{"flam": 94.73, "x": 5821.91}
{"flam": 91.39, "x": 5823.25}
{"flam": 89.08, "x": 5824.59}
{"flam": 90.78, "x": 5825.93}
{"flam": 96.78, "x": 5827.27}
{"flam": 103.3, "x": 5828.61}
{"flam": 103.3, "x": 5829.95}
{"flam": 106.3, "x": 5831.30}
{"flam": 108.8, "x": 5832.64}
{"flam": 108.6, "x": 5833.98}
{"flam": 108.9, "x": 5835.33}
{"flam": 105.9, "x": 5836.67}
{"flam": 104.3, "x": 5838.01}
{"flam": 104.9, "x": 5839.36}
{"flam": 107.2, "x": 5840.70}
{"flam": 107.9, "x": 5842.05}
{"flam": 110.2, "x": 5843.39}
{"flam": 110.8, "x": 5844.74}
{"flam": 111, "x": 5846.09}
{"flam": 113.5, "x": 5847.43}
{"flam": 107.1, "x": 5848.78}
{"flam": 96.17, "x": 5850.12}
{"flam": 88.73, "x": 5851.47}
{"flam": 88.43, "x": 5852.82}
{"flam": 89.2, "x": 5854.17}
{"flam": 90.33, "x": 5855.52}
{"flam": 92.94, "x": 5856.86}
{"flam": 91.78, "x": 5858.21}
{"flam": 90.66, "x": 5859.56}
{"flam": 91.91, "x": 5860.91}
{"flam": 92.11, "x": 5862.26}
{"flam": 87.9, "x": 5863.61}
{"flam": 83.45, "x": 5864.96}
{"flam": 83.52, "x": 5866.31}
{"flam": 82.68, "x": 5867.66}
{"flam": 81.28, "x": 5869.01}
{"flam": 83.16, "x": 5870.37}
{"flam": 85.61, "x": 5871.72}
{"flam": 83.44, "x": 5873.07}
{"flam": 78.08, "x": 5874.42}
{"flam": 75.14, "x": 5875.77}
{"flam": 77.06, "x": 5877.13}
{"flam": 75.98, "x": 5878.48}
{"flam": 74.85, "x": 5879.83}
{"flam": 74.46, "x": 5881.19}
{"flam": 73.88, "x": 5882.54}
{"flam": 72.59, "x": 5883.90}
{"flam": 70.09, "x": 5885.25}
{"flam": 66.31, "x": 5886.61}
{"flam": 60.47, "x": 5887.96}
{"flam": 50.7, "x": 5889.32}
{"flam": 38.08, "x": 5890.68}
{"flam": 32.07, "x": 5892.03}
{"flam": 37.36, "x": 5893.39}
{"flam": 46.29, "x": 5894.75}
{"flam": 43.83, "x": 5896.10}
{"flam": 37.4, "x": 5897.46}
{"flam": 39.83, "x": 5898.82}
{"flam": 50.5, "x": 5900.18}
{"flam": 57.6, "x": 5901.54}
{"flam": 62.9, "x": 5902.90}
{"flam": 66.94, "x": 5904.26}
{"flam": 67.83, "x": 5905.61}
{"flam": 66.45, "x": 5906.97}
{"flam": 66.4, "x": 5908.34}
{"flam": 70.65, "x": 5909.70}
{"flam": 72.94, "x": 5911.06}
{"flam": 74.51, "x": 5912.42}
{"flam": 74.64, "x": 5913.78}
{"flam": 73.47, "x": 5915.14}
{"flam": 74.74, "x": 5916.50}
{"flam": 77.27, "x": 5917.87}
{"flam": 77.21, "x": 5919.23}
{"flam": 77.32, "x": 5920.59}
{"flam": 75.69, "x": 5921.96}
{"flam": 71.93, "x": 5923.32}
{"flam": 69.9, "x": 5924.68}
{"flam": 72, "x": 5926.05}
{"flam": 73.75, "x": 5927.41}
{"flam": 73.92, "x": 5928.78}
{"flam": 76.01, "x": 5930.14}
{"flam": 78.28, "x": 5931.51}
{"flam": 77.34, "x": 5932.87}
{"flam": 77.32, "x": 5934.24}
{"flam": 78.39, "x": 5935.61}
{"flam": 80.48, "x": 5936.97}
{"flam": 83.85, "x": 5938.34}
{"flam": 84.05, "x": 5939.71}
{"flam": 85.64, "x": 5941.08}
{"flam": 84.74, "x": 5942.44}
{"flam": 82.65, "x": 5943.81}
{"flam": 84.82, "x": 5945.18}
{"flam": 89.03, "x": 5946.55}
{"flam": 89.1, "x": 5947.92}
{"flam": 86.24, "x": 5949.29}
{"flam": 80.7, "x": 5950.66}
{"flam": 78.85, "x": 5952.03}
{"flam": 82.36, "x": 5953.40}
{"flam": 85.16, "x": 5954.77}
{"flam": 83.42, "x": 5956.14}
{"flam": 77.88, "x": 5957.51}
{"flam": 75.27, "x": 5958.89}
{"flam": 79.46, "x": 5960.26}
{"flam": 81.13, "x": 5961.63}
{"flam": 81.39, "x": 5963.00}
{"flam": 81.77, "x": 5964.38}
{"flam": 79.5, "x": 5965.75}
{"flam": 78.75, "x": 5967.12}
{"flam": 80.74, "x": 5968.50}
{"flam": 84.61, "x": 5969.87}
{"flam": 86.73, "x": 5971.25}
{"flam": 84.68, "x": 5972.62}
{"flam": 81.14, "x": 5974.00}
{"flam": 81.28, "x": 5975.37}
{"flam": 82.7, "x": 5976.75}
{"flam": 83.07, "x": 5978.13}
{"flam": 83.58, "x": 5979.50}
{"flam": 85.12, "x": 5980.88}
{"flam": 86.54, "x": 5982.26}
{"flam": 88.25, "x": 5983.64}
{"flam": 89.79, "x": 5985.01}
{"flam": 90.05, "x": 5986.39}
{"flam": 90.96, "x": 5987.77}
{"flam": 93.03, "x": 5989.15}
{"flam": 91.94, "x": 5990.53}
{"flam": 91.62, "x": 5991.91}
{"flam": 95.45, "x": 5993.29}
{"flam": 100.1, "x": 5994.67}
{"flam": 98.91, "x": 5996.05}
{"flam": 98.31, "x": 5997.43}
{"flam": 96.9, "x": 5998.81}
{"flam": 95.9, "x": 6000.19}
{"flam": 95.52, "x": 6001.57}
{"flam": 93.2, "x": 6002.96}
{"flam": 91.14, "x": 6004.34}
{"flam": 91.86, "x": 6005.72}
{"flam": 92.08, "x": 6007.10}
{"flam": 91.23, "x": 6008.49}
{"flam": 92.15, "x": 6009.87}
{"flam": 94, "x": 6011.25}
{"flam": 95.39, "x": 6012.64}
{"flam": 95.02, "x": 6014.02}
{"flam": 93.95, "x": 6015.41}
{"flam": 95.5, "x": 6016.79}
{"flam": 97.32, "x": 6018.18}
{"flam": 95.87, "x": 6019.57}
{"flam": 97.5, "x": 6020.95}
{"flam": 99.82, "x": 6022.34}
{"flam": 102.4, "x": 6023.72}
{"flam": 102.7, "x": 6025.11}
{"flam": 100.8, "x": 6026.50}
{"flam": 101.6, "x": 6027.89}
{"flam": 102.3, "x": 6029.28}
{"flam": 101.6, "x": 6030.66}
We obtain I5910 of 0.36 mag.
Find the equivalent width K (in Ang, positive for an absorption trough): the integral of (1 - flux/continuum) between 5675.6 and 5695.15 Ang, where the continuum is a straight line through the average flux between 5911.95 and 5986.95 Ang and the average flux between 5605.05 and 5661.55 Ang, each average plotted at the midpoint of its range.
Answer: -2.2 Ang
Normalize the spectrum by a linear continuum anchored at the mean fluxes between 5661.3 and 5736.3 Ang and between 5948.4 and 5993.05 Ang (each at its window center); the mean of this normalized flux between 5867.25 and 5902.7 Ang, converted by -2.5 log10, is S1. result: 0.36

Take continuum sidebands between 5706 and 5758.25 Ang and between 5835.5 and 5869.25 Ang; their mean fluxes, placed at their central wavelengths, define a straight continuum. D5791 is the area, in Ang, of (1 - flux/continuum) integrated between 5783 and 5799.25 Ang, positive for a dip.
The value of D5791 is -1.5 Ang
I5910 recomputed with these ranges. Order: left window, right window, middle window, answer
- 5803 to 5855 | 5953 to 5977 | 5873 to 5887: 0.29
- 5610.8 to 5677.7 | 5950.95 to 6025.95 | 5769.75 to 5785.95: -0.19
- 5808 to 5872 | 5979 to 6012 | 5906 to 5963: 0.21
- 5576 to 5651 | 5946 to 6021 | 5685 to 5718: -0.14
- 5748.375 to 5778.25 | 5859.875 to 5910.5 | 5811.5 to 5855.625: -0.21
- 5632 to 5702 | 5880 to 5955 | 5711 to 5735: -0.21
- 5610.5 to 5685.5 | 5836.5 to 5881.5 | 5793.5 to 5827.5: -0.23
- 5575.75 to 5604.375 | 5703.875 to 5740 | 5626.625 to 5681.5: 0.11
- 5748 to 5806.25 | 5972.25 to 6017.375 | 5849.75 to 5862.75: 0.14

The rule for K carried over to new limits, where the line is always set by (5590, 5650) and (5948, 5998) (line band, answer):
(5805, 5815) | -4.07 Ang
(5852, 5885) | 0.75 Ang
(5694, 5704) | -1.49 Ang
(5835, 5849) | -3.84 Ang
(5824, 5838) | -2.87 Ang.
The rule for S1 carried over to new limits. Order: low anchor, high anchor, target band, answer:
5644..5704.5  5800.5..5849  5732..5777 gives -0.07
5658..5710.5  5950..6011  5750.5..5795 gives -0.17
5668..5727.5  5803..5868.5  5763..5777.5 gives -0.01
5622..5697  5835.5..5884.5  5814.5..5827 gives -0.08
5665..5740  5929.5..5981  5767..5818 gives -0.21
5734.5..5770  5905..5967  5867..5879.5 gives 0.11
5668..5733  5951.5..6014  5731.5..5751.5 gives -0.14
